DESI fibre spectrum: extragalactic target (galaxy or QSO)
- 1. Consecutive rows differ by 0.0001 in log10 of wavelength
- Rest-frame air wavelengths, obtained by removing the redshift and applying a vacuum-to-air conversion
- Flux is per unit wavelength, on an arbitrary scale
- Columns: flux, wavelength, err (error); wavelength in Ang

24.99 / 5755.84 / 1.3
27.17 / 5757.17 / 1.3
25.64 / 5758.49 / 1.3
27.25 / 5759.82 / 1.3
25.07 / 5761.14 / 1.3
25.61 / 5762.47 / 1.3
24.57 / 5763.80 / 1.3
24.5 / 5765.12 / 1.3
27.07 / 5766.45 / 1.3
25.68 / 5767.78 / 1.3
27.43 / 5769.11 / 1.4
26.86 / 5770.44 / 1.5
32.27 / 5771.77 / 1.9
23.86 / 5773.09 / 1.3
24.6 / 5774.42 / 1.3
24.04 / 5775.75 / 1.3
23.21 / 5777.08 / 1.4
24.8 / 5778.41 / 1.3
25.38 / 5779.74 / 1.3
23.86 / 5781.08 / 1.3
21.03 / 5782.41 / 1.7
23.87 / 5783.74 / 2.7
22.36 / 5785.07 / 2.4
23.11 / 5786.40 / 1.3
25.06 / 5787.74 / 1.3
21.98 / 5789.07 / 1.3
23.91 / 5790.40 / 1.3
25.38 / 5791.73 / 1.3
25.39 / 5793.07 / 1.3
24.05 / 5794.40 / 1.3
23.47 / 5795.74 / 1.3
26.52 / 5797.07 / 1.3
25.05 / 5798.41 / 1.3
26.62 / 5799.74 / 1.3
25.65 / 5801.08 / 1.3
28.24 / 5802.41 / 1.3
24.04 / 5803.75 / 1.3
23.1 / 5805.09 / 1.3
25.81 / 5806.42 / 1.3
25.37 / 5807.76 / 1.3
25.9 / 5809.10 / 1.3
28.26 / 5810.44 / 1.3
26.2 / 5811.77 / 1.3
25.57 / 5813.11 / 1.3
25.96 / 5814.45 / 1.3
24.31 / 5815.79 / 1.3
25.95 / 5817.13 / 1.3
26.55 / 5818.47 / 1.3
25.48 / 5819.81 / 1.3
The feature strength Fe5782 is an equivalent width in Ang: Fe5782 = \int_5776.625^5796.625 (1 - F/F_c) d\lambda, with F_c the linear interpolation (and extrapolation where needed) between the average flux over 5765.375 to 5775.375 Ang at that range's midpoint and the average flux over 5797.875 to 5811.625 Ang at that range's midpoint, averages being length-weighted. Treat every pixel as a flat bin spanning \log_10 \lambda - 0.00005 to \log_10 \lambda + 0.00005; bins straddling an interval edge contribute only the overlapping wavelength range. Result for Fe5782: 1.9 Ang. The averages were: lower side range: 26.6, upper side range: 25.8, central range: 23.8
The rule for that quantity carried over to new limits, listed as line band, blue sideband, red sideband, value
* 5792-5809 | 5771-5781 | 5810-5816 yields 0.4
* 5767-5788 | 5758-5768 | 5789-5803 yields 0.5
